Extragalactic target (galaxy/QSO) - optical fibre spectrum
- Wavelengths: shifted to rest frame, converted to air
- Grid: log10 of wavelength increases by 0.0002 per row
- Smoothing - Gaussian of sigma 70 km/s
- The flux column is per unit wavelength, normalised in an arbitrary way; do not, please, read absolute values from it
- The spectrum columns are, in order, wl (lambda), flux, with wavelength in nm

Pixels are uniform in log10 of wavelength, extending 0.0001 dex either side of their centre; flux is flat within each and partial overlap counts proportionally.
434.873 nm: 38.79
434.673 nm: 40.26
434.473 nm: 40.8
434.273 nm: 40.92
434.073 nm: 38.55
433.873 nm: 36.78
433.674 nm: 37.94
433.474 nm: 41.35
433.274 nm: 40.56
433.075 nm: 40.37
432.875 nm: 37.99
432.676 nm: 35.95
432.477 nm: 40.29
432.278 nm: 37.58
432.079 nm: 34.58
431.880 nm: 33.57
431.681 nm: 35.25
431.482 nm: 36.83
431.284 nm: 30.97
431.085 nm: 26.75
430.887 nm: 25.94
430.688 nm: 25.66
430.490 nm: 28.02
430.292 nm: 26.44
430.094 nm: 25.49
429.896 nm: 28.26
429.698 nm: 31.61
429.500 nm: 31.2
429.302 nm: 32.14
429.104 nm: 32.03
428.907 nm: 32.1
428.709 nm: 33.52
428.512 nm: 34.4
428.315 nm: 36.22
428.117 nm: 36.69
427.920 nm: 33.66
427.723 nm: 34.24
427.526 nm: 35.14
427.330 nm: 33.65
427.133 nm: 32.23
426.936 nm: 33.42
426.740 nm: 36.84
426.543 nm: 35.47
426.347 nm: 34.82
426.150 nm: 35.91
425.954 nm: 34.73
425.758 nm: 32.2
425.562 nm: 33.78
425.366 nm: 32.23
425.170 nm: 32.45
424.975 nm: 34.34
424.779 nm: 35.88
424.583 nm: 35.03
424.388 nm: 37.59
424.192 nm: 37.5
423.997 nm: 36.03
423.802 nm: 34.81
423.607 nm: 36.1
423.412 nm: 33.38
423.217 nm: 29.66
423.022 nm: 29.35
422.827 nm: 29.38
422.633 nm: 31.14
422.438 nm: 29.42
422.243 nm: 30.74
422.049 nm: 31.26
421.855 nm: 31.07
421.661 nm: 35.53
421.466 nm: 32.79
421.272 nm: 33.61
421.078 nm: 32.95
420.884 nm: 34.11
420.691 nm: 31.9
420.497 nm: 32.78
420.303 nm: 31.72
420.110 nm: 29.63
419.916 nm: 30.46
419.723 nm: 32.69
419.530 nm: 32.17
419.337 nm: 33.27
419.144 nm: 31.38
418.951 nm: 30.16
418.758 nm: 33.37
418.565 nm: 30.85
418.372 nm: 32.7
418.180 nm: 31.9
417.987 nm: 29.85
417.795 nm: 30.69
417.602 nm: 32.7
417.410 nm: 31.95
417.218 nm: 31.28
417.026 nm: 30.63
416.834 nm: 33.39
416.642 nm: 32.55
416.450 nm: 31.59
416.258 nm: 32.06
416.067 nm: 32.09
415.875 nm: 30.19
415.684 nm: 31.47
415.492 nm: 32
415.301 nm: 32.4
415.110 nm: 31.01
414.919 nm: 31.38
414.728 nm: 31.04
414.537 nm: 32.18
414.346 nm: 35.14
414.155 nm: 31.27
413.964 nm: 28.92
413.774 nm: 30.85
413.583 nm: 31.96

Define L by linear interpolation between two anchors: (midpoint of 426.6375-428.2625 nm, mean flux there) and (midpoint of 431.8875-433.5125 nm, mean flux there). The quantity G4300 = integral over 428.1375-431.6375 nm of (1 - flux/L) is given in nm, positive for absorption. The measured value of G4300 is 0.53 nm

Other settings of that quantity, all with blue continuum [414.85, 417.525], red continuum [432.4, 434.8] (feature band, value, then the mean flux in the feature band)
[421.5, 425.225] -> 0.179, 33.2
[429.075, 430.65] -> 0.357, 29.1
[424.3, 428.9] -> 0.224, 34.5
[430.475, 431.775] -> 0.280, 30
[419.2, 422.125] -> 0.112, 32.4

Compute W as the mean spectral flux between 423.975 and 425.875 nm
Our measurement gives 34.6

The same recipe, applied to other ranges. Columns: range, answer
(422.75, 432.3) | 32.9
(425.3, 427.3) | 34.2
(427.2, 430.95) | 31.4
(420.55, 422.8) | 32.2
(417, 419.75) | 31.7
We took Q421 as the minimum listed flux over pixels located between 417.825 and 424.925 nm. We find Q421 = 29.35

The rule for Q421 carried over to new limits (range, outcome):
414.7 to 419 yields 29.85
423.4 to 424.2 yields 33.38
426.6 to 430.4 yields 25.49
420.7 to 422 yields 31.07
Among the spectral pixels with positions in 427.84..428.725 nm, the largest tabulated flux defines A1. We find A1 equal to 36.69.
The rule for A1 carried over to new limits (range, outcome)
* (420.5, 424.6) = 37.59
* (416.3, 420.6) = 33.39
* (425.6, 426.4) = 35.91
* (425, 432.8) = 40.29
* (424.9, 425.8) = 34.34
